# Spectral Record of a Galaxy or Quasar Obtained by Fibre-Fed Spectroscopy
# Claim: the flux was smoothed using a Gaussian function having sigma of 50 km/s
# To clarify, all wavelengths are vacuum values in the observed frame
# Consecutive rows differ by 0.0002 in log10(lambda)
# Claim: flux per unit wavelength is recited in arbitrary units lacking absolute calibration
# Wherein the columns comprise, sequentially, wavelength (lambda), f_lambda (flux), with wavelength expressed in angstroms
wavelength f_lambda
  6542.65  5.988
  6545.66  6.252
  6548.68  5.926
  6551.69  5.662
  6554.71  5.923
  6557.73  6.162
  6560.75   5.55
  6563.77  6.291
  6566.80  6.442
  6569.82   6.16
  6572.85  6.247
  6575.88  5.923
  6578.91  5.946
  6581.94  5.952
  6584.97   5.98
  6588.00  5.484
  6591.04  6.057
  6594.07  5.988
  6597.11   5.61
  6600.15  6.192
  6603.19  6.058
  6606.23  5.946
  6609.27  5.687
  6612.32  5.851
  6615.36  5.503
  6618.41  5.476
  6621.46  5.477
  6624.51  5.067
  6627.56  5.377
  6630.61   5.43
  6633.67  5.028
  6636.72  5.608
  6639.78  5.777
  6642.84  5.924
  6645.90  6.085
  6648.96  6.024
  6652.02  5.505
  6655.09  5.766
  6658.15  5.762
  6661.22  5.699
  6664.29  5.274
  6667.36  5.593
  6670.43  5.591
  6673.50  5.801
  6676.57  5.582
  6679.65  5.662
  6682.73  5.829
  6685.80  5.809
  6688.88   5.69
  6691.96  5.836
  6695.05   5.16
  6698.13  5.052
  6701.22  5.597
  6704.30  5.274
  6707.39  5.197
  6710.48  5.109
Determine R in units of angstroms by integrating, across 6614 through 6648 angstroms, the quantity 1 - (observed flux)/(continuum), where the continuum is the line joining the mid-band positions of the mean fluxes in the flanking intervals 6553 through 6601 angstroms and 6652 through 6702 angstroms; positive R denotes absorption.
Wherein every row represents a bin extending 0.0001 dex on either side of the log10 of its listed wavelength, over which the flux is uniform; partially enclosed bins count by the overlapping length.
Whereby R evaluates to 1.5 angstroms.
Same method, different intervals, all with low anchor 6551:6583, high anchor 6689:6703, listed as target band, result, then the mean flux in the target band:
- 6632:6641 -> 0.4 angstroms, 5.46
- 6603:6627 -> 0.9 angstroms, 5.6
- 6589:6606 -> -0.2 angstroms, 5.96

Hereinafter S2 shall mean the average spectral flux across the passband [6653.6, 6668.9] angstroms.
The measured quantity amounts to 5.62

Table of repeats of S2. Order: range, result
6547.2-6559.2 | 5.92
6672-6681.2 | 5.68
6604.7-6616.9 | 5.75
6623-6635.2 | 5.23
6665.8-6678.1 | 5.64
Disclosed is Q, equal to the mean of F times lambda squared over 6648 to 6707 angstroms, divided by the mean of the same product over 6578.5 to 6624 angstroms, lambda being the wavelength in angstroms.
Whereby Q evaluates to 1.0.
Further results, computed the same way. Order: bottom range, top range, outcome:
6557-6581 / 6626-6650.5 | 0.95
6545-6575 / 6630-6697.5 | 0.96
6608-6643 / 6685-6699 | 1.02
